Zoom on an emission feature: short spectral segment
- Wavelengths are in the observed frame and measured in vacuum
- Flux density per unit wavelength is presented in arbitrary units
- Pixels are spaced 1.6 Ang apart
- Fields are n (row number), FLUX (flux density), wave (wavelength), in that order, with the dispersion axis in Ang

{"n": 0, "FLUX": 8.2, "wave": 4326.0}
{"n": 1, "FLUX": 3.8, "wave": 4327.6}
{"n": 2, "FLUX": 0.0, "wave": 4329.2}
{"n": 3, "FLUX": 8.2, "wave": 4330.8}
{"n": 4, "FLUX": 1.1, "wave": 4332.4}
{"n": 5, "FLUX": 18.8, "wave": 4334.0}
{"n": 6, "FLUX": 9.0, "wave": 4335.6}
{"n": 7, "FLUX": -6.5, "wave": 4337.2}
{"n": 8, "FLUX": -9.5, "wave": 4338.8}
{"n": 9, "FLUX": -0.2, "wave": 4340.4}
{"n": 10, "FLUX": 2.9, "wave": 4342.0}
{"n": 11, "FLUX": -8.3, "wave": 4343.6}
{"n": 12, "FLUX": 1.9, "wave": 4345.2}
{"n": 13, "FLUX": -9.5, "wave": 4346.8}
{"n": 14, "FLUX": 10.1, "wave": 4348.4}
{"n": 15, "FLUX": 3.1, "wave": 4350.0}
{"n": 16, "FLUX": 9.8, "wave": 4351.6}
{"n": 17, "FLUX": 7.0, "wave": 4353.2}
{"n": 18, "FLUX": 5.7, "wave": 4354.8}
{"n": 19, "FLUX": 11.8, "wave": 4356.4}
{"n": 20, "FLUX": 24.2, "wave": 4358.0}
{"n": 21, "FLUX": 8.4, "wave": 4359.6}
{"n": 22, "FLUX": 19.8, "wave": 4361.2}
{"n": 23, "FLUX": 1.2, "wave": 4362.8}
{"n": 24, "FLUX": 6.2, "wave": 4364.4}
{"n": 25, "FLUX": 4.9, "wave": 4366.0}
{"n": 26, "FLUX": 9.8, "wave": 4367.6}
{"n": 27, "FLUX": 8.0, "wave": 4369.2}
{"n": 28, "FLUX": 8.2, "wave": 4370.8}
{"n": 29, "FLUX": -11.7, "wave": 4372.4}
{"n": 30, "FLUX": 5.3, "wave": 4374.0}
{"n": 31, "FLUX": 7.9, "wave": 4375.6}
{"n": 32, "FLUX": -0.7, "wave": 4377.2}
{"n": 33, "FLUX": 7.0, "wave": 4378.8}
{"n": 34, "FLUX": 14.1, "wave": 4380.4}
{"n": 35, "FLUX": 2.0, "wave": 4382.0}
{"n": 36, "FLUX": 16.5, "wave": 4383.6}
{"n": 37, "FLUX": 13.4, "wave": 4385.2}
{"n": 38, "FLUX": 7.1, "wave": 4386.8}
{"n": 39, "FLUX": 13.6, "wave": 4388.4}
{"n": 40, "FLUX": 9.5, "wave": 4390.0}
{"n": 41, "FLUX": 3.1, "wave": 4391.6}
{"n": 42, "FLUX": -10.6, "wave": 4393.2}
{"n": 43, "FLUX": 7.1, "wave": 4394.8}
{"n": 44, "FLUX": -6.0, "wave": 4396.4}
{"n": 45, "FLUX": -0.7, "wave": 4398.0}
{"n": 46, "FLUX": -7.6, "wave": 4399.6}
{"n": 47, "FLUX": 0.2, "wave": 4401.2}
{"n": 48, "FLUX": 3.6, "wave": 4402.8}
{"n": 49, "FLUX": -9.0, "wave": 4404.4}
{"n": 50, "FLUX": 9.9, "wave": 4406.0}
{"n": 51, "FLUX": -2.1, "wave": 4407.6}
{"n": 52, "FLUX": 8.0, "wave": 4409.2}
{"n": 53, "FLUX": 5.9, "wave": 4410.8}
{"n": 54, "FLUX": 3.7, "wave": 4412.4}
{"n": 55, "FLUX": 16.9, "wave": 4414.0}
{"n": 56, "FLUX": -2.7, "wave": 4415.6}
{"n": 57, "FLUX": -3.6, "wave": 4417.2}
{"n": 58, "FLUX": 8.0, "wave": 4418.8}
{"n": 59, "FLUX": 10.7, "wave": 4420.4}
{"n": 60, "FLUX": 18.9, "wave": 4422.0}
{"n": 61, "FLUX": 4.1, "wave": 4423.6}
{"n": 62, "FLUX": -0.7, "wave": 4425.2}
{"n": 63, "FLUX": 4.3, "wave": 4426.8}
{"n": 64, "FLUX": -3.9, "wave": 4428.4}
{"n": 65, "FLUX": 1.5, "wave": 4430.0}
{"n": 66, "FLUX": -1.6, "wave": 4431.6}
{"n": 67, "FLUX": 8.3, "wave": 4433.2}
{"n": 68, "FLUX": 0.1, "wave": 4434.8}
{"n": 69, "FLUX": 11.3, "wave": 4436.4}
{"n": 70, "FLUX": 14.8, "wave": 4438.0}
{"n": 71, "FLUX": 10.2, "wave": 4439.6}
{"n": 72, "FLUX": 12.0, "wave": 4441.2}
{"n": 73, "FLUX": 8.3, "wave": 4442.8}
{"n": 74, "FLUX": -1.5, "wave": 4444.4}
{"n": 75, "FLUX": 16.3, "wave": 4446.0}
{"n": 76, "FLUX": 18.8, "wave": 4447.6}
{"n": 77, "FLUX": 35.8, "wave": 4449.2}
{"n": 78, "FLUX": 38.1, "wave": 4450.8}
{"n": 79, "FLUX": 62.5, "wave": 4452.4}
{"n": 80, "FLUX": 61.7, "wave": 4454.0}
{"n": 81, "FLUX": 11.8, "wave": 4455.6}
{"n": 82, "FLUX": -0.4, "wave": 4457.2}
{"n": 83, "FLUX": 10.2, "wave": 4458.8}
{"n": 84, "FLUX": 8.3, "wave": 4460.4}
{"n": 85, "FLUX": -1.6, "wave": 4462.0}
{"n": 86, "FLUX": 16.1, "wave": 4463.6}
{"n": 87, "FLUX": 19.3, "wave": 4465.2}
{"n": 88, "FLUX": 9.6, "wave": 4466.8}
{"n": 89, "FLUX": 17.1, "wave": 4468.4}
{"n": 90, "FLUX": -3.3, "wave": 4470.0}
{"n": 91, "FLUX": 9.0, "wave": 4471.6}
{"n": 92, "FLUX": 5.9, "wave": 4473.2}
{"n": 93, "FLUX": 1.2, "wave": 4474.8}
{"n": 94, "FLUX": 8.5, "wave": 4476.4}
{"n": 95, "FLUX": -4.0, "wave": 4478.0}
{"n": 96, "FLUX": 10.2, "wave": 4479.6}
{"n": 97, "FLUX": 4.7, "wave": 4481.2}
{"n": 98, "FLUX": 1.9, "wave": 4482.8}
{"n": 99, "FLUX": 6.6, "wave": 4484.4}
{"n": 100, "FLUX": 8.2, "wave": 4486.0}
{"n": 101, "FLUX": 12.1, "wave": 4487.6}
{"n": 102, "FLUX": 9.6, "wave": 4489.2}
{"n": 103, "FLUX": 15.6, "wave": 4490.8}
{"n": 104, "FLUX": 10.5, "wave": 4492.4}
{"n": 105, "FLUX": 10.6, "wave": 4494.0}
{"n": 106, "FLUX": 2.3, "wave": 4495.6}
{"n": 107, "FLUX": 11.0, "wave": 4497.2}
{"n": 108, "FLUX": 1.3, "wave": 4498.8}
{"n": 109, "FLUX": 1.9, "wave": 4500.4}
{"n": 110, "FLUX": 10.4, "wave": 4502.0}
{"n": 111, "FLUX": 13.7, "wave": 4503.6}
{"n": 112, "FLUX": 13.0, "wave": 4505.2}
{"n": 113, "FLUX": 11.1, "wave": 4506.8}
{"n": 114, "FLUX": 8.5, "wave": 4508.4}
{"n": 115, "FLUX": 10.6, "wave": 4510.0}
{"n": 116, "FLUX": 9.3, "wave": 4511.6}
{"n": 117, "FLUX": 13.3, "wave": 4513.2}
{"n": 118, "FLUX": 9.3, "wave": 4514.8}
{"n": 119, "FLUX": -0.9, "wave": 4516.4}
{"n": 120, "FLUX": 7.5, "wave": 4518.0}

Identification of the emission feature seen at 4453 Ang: [O II]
